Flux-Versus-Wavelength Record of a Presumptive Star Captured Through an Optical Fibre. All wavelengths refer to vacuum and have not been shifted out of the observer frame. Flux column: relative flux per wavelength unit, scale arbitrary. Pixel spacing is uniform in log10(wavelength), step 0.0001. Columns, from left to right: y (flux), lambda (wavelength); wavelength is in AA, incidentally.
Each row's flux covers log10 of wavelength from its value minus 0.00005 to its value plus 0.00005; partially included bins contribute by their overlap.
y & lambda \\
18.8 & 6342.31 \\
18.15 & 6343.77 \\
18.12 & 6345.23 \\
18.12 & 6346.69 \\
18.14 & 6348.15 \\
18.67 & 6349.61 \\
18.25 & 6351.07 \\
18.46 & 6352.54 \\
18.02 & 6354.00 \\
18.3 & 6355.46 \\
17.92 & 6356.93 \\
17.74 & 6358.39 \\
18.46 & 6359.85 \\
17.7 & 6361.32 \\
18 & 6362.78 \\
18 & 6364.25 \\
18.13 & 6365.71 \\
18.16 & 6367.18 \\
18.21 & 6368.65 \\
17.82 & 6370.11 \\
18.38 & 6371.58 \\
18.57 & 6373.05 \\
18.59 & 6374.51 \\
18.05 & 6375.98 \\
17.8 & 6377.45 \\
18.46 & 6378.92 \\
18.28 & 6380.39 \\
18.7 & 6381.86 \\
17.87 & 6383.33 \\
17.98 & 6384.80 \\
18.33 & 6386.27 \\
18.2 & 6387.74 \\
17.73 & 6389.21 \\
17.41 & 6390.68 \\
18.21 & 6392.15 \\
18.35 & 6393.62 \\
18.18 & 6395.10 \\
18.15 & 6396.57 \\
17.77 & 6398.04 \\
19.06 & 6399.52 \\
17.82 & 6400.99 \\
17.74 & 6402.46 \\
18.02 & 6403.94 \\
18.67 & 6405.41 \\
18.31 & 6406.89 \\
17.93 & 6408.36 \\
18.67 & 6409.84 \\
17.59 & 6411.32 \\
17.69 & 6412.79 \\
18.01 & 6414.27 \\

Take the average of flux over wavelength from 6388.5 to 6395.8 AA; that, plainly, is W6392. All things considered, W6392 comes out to 18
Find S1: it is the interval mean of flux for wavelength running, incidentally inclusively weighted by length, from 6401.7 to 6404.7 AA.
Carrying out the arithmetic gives 17.9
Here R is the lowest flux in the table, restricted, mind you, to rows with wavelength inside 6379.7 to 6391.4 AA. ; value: 17.41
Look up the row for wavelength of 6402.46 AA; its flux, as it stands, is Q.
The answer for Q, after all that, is 17.74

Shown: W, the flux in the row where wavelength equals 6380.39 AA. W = 18.28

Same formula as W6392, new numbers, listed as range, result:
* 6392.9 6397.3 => 18.2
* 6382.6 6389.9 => 18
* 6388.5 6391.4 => 17.6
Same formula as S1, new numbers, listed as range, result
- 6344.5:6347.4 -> 18.1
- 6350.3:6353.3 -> 18.3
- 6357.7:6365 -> 18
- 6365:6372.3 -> 18.1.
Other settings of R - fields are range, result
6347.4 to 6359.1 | 17.74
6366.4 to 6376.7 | 17.82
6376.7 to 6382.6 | 17.8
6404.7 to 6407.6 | 18.31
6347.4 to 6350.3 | 18.14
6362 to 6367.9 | 18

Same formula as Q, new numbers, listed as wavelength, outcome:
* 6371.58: 18.38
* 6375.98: 18.05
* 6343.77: 18.15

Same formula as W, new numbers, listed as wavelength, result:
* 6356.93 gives 17.92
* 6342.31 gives 18.8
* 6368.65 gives 18.21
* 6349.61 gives 18.67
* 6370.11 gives 17.82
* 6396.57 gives 18.15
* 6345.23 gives 18.12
